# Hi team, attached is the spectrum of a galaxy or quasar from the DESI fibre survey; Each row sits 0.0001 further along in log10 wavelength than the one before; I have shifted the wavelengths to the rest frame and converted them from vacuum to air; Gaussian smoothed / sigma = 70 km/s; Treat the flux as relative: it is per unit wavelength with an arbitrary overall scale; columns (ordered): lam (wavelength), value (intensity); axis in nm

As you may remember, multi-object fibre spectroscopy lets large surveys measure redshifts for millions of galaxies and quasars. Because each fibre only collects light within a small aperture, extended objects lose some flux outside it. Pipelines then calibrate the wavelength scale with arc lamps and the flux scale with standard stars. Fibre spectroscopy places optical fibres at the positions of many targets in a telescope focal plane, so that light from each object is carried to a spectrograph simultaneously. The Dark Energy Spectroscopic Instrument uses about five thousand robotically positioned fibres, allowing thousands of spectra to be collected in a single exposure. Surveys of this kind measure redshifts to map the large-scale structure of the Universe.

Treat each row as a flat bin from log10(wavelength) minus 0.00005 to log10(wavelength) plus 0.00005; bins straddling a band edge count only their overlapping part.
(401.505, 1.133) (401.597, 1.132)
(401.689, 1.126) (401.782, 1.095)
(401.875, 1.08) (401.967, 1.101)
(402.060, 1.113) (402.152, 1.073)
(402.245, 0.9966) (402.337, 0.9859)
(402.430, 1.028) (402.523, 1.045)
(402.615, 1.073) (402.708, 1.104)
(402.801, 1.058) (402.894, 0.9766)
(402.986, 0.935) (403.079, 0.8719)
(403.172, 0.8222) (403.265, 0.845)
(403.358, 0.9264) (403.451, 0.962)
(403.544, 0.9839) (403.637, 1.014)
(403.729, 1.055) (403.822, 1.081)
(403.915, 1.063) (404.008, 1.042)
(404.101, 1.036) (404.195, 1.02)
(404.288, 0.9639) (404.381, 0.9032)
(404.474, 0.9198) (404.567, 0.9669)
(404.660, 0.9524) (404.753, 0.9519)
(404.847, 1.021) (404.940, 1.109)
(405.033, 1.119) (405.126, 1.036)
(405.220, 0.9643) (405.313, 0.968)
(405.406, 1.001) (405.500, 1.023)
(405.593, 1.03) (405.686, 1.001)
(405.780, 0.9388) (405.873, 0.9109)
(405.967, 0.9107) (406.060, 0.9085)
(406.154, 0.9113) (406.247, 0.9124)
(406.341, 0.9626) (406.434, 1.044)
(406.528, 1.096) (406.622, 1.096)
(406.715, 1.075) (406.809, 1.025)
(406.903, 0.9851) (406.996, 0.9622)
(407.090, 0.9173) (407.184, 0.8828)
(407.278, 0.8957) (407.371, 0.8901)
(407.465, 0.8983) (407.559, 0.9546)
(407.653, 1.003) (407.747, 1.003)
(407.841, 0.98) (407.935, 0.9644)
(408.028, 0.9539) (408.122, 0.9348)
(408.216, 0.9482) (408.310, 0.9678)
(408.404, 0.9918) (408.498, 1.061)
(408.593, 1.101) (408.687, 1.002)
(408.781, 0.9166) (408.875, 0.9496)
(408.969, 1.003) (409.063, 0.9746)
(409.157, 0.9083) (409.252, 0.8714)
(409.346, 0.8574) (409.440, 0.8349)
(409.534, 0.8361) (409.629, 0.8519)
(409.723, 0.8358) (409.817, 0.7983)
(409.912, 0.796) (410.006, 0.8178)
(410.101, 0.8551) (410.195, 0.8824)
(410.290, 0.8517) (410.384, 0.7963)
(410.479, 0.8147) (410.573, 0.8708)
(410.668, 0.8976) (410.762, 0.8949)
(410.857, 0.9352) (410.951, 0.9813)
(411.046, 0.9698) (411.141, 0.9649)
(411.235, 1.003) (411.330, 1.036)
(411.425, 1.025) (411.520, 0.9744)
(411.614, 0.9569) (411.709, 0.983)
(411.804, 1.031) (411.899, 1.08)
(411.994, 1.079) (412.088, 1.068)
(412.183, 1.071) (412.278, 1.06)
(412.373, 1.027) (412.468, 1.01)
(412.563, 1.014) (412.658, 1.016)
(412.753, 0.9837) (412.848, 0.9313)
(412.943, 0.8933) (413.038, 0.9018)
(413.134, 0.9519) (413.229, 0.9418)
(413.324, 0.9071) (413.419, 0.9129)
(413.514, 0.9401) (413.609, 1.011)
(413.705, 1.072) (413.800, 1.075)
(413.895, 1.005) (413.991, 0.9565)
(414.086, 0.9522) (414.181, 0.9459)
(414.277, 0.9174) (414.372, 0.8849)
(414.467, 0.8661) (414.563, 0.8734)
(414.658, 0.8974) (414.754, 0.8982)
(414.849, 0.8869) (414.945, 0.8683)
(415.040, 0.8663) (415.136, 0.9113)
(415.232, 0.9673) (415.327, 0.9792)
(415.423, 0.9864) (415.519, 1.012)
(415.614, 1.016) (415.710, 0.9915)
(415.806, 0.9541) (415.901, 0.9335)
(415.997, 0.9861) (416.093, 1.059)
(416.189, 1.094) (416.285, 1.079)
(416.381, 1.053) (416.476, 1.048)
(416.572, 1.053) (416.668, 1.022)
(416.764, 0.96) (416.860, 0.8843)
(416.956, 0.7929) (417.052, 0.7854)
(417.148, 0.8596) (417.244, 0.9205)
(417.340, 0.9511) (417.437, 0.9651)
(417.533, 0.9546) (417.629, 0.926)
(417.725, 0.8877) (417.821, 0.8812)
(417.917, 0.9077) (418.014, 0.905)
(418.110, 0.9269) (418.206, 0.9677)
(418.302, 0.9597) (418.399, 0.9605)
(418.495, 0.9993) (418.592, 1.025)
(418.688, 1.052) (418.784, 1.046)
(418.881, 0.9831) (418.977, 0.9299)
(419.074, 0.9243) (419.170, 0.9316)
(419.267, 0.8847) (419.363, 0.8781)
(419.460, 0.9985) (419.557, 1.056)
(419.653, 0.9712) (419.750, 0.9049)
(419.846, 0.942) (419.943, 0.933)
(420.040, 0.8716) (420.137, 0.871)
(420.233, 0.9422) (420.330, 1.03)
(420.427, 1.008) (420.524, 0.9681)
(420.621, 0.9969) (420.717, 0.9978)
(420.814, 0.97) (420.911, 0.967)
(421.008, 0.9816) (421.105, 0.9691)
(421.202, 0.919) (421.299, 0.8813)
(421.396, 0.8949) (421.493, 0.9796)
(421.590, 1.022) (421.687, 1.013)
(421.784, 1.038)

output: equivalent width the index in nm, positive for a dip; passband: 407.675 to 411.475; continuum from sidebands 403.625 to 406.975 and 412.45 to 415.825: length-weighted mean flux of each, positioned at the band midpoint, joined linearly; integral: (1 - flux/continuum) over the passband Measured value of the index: 0.20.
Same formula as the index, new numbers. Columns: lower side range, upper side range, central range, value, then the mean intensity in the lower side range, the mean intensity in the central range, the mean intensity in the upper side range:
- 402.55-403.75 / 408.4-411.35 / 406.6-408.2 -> -0.05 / 0.971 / 0.964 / 0.909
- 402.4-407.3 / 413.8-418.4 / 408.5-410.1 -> 0.12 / 0.987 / 0.9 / 0.946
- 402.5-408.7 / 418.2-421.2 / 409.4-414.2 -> 0.14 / 0.984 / 0.947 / 0.964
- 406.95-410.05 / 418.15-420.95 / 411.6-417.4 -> -0.13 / 0.926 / 0.968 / 0.964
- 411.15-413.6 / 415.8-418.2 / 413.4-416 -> 0.06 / 0.992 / 0.949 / 0.952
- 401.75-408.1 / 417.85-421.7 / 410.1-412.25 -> 0.04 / 0.991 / 0.961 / 0.958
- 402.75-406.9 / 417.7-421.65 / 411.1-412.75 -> -0.09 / 0.987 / 1.02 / 0.955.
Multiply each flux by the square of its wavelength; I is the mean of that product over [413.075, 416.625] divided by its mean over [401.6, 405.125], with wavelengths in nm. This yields 1.01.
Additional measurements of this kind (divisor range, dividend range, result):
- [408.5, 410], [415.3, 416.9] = 1.15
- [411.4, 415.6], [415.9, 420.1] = 1.01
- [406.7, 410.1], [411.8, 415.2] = 1.06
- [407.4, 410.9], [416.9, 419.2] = 1.07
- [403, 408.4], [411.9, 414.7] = 1.04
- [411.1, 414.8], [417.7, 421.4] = 1.01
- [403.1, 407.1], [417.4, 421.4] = 1.03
